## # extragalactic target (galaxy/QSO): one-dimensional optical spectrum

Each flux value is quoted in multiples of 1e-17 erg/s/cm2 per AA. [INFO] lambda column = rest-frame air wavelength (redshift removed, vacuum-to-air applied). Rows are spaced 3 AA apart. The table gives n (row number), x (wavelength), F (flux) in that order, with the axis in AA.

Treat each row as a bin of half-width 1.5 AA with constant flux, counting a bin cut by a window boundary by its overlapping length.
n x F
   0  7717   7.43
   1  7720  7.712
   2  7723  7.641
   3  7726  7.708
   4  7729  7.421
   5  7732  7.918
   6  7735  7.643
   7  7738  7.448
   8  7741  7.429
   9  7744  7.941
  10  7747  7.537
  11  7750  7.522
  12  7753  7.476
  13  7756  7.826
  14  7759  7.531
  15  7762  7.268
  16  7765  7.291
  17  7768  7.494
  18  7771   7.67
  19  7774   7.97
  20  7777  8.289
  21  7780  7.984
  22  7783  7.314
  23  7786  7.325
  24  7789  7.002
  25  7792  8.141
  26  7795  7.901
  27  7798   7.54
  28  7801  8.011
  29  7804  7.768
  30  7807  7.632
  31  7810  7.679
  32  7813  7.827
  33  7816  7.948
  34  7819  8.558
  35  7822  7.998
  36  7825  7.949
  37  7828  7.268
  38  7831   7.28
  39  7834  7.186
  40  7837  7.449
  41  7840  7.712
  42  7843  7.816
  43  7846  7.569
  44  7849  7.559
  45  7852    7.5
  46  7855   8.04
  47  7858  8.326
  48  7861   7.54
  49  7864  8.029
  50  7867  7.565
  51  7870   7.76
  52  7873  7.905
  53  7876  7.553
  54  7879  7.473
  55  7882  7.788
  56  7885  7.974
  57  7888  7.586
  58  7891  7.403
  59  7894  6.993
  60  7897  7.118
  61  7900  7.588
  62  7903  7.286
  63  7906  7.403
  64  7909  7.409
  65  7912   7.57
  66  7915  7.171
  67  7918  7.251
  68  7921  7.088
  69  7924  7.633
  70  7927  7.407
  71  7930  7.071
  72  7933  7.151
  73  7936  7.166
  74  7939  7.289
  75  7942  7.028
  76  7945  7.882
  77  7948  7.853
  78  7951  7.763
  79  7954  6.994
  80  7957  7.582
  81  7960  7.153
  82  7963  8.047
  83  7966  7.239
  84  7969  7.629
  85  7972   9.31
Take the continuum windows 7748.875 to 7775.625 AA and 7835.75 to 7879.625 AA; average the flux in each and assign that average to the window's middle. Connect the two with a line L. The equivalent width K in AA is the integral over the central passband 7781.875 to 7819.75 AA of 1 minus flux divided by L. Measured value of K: -0.5 AA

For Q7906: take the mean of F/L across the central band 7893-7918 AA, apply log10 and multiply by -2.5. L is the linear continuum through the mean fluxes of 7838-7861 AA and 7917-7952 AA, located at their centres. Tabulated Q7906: 0.03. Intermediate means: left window 7.77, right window 7.38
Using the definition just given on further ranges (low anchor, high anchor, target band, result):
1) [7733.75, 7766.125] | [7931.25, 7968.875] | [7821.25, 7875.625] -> -0.028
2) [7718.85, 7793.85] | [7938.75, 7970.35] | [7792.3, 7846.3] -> -0.022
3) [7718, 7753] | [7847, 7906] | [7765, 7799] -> -0.008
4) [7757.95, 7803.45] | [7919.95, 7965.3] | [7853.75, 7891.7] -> -0.037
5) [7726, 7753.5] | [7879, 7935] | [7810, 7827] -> -0.070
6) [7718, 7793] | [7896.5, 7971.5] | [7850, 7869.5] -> -0.046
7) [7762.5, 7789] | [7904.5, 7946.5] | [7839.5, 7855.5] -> -0.029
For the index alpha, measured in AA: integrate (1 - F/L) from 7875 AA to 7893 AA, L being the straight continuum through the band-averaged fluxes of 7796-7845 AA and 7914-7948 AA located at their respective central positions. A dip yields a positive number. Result -0.3 AA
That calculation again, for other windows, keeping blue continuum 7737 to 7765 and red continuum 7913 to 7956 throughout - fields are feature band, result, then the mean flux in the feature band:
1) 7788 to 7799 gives -0.27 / 7.68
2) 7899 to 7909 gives -0.05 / 7.42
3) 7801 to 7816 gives -0.60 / 7.78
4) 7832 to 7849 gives -0.22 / 7.54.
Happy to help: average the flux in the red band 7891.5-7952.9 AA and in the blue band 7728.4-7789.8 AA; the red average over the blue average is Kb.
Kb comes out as 1.0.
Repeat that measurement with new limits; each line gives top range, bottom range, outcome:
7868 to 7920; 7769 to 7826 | 0.96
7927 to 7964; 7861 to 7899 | 0.98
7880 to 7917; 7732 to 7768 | 0.99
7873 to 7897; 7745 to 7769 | 1.00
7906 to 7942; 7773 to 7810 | 0.94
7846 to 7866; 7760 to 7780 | 1.02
